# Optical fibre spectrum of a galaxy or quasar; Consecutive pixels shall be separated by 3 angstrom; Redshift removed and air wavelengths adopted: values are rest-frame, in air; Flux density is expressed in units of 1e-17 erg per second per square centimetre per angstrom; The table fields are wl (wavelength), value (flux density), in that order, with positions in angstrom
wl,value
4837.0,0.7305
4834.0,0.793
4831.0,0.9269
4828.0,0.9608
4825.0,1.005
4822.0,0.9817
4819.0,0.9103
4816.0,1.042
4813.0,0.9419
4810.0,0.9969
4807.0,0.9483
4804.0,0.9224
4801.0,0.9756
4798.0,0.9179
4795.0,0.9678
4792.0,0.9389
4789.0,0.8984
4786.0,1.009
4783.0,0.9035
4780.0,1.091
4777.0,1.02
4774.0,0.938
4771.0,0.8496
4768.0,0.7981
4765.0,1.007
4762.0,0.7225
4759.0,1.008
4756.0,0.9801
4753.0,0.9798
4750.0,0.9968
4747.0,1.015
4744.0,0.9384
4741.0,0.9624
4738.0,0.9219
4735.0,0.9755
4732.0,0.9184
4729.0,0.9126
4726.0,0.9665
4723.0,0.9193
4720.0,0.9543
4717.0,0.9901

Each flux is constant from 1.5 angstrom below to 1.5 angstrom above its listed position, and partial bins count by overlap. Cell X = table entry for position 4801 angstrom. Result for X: 0.9756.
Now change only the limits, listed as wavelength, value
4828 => 0.9608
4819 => 0.9103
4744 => 0.9384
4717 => 0.9901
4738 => 0.9219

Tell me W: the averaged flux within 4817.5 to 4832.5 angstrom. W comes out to 0.957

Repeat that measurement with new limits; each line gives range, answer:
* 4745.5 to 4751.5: 1.01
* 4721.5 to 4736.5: 0.938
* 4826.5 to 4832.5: 0.944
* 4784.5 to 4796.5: 0.954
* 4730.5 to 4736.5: 0.947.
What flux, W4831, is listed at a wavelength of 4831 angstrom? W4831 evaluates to 0.9269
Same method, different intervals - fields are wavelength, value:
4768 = 0.7981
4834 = 0.793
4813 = 0.9419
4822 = 0.9817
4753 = 0.9798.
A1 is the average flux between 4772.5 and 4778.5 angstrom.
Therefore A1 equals 0.979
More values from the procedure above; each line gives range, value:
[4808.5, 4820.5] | 0.973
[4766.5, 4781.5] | 0.939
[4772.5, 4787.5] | 0.992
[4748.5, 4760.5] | 0.991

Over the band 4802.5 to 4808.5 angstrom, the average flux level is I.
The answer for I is 0.935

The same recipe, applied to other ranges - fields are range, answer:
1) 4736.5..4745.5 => 0.941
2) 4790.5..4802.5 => 0.95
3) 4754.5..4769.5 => 0.903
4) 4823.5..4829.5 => 0.983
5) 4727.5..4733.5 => 0.916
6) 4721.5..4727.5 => 0.943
